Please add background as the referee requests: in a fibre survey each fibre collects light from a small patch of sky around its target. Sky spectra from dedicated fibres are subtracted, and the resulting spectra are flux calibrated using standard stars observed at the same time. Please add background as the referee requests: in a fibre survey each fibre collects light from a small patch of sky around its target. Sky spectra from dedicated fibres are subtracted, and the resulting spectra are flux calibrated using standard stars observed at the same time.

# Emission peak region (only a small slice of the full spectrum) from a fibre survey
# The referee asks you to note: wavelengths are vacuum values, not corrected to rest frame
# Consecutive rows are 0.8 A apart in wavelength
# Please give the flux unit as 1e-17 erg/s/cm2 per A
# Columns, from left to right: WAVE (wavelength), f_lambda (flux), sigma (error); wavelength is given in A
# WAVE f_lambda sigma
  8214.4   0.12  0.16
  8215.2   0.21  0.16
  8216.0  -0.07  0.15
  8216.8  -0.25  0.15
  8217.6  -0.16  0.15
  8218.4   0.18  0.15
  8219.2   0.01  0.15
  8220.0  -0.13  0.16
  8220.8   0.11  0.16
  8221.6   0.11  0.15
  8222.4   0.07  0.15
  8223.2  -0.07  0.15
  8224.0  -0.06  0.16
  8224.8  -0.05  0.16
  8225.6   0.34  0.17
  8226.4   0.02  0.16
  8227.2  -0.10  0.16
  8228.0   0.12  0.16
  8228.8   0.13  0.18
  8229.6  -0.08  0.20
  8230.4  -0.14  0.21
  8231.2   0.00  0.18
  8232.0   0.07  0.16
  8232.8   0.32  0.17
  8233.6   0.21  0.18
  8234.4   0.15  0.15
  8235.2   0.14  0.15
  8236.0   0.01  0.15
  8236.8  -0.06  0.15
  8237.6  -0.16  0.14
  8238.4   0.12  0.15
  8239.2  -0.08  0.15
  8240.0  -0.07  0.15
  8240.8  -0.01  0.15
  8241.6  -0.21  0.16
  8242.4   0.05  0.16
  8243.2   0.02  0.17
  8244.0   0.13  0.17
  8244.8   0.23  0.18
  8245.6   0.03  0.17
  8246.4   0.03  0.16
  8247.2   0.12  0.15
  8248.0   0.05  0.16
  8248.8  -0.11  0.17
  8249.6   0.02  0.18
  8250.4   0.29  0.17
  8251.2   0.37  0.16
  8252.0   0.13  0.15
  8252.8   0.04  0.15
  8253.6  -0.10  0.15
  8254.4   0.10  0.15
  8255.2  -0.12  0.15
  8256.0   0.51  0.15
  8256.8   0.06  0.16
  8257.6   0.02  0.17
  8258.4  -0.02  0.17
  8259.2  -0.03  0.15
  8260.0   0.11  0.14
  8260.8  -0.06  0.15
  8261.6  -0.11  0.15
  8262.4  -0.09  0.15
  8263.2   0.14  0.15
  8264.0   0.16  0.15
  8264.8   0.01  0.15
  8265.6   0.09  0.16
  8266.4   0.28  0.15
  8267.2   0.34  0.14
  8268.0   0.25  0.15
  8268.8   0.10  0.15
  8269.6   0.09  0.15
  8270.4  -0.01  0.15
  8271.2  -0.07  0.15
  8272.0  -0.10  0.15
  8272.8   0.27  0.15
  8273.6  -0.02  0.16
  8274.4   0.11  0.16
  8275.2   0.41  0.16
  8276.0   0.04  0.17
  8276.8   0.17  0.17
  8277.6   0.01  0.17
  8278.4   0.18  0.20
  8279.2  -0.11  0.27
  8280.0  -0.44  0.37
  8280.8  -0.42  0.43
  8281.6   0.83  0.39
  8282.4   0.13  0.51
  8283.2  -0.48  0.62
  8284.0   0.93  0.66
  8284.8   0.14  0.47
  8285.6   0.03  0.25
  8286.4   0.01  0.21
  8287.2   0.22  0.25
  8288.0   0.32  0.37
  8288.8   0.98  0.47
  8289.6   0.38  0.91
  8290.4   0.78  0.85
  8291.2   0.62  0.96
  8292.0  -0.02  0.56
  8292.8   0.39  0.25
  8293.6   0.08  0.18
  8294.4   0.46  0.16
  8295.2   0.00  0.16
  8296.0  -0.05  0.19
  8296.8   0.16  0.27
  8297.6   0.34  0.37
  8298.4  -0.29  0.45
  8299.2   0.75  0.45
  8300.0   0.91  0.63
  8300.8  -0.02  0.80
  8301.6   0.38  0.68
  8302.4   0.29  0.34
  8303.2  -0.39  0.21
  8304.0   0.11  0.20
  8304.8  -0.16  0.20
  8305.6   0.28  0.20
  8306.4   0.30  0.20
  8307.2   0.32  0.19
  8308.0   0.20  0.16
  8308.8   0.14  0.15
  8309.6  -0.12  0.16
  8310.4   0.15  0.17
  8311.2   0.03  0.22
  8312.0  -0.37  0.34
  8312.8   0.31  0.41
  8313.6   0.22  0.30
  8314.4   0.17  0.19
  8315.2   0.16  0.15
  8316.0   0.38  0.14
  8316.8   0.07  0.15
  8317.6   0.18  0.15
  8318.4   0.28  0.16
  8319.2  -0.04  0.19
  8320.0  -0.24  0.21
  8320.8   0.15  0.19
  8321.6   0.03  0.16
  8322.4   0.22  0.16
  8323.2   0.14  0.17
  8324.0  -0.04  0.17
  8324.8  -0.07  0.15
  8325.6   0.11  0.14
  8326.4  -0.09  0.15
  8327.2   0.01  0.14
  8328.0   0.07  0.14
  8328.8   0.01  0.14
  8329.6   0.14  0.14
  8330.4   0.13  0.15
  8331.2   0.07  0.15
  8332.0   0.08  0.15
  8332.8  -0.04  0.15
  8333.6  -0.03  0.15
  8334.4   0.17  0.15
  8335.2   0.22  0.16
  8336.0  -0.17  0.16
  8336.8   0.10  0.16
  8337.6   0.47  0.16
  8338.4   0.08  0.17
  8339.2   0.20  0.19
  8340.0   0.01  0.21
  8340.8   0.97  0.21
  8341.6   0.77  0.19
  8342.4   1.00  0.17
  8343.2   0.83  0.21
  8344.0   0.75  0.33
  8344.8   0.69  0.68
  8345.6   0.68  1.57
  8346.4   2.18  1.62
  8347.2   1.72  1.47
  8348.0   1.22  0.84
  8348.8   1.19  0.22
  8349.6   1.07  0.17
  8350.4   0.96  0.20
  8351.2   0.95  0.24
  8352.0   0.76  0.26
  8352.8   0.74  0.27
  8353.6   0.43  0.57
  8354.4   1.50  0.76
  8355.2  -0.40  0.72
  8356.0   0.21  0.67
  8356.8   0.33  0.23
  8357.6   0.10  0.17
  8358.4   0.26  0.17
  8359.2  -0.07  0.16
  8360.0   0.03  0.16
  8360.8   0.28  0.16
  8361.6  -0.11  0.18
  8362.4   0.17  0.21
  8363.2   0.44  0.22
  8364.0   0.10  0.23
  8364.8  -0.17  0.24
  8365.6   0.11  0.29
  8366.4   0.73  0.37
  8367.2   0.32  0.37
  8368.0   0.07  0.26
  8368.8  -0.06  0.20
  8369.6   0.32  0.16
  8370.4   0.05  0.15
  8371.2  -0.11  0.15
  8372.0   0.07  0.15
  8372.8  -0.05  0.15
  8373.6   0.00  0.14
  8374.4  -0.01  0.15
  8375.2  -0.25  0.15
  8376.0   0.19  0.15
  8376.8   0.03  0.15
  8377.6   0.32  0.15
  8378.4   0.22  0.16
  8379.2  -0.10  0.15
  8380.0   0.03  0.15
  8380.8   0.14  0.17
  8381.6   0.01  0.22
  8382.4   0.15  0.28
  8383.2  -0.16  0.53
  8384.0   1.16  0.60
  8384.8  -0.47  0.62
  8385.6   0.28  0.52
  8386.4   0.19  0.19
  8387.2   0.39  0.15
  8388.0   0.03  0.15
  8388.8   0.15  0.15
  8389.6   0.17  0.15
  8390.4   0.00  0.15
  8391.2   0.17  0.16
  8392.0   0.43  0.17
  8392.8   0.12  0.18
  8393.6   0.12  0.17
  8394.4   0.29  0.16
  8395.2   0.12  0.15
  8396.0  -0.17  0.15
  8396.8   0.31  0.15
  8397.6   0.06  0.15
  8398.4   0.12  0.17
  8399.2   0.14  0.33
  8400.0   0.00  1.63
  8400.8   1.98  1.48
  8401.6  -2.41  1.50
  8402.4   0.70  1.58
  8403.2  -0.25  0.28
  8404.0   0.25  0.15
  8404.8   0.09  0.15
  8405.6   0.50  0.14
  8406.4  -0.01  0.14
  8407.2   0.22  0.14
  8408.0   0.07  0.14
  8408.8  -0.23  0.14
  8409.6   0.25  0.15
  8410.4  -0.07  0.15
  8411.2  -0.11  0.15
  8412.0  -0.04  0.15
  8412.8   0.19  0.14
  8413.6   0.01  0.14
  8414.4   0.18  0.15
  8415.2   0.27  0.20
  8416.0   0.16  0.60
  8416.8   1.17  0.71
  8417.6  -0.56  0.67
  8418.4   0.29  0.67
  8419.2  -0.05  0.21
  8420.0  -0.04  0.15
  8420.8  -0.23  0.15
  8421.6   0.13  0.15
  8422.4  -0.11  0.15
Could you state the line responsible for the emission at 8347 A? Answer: [O II]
